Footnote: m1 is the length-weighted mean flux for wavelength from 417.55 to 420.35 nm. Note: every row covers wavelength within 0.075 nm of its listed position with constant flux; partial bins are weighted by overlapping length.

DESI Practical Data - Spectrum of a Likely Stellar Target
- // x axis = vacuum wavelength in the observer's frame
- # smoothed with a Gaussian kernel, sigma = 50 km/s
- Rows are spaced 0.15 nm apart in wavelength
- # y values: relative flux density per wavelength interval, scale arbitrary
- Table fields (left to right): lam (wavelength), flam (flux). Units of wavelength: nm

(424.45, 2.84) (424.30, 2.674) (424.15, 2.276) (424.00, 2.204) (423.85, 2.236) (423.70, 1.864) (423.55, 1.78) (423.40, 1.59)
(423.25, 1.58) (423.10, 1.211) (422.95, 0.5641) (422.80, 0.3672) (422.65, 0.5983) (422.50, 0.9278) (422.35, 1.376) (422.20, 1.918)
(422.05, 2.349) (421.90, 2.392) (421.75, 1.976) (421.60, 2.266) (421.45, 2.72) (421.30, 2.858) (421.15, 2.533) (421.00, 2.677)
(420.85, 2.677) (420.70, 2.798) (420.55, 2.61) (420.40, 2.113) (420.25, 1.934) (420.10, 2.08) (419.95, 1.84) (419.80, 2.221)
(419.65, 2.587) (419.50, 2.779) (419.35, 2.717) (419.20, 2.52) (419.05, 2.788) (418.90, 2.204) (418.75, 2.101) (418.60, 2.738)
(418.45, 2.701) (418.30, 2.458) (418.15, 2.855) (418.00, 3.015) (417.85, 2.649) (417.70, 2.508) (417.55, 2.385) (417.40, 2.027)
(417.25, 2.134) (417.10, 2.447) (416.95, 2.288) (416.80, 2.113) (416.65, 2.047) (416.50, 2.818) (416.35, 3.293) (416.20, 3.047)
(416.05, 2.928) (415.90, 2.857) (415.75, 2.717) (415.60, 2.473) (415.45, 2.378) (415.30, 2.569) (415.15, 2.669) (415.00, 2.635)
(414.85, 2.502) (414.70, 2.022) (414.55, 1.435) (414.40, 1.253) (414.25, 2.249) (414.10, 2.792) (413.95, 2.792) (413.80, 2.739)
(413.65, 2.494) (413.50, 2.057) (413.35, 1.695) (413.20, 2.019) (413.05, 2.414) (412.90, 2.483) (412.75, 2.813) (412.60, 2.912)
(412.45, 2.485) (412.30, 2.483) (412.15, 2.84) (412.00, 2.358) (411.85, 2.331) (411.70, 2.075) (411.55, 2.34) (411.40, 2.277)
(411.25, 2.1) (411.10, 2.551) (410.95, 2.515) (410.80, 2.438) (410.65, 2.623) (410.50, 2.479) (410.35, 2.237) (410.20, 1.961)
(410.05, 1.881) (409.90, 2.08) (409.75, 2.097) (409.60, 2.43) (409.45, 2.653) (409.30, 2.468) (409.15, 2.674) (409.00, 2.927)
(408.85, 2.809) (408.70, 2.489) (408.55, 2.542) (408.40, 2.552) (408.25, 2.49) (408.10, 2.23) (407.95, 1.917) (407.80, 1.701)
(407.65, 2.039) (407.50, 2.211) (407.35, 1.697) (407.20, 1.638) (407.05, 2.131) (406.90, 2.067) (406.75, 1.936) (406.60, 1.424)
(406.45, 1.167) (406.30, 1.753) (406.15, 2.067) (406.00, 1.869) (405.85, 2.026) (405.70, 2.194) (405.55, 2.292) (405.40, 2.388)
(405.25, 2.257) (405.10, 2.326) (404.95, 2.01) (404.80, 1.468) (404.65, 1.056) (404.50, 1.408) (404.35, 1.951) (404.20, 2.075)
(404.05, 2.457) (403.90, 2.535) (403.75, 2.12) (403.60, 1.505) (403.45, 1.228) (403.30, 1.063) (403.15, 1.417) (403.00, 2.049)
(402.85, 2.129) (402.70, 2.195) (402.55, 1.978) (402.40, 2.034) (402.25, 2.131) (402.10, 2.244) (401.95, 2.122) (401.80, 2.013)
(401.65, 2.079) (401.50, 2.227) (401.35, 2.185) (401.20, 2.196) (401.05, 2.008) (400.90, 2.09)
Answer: 2.48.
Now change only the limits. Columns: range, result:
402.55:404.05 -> 1.85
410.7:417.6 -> 2.42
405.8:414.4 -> 2.26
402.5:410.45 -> 2.04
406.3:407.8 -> 1.8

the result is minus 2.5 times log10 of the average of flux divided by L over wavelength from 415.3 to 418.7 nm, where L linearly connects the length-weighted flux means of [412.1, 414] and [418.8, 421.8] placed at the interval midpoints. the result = -0.054 mag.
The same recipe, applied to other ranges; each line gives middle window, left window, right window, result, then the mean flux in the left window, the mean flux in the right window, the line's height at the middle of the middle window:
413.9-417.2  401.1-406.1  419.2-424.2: -0.222 mag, 1.98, 2.03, 2.01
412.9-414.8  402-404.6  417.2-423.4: -0.053 mag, 1.91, 2.18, 2.08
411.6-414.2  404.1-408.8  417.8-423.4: -0.185 mag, 1.99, 2.17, 2.07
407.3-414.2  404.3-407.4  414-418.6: -0.108 mag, 1.86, 2.48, 2.15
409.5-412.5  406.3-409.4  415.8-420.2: -0.031 mag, 2.15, 2.52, 2.26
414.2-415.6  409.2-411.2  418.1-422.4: 0.080 mag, 2.34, 2.41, 2.37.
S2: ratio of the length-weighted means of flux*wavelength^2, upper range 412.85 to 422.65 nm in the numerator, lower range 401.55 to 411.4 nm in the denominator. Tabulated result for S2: 1.20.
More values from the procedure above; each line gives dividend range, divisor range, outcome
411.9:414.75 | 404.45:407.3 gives 1.30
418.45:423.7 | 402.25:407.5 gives 1.19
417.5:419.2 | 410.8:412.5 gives 1.11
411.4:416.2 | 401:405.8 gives 1.29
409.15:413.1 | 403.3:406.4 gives 1.29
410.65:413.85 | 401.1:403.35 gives 1.25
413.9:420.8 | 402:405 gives 1.42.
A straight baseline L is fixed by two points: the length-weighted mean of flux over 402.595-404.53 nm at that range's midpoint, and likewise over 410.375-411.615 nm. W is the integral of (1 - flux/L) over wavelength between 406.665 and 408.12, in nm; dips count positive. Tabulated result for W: 0.14 nm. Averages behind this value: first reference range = 1.87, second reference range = 2.41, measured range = 1.94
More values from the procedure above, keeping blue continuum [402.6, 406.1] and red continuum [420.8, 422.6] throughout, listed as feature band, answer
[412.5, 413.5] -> -0.15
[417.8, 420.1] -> -0.41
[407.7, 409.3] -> -0.36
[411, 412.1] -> -0.15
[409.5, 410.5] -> -0.07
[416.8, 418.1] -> -0.18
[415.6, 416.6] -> -0.37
